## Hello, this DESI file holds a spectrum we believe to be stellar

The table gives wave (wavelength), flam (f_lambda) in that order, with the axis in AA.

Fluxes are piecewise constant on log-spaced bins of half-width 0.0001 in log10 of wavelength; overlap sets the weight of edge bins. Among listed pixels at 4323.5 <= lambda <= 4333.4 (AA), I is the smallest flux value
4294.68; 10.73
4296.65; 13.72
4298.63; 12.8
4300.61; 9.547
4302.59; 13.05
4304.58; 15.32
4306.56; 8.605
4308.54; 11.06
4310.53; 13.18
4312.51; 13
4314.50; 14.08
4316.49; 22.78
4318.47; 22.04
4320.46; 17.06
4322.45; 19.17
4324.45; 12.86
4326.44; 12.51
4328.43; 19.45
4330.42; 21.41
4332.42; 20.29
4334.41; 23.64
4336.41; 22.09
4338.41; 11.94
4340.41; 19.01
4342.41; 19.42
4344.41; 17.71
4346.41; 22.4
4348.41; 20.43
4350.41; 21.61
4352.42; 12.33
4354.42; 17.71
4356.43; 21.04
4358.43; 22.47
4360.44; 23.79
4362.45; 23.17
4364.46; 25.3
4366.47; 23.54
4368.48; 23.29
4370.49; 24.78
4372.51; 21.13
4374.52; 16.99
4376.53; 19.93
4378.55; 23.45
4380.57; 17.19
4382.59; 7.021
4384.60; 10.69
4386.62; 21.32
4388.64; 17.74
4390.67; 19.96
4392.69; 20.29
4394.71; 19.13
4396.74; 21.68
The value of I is 12.51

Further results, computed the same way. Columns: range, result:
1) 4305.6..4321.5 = 8.605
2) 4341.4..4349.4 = 17.71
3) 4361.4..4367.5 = 23.17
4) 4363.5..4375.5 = 16.99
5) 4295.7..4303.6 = 9.547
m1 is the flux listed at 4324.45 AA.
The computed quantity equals 12.86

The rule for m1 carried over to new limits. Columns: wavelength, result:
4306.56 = 8.605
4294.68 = 10.73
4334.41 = 23.64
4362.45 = 23.17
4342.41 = 19.42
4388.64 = 17.74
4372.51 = 21.13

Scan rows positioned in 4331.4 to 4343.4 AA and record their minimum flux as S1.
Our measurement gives 11.94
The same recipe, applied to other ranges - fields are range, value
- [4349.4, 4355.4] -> 12.33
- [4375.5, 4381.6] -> 17.19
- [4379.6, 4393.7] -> 7.021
